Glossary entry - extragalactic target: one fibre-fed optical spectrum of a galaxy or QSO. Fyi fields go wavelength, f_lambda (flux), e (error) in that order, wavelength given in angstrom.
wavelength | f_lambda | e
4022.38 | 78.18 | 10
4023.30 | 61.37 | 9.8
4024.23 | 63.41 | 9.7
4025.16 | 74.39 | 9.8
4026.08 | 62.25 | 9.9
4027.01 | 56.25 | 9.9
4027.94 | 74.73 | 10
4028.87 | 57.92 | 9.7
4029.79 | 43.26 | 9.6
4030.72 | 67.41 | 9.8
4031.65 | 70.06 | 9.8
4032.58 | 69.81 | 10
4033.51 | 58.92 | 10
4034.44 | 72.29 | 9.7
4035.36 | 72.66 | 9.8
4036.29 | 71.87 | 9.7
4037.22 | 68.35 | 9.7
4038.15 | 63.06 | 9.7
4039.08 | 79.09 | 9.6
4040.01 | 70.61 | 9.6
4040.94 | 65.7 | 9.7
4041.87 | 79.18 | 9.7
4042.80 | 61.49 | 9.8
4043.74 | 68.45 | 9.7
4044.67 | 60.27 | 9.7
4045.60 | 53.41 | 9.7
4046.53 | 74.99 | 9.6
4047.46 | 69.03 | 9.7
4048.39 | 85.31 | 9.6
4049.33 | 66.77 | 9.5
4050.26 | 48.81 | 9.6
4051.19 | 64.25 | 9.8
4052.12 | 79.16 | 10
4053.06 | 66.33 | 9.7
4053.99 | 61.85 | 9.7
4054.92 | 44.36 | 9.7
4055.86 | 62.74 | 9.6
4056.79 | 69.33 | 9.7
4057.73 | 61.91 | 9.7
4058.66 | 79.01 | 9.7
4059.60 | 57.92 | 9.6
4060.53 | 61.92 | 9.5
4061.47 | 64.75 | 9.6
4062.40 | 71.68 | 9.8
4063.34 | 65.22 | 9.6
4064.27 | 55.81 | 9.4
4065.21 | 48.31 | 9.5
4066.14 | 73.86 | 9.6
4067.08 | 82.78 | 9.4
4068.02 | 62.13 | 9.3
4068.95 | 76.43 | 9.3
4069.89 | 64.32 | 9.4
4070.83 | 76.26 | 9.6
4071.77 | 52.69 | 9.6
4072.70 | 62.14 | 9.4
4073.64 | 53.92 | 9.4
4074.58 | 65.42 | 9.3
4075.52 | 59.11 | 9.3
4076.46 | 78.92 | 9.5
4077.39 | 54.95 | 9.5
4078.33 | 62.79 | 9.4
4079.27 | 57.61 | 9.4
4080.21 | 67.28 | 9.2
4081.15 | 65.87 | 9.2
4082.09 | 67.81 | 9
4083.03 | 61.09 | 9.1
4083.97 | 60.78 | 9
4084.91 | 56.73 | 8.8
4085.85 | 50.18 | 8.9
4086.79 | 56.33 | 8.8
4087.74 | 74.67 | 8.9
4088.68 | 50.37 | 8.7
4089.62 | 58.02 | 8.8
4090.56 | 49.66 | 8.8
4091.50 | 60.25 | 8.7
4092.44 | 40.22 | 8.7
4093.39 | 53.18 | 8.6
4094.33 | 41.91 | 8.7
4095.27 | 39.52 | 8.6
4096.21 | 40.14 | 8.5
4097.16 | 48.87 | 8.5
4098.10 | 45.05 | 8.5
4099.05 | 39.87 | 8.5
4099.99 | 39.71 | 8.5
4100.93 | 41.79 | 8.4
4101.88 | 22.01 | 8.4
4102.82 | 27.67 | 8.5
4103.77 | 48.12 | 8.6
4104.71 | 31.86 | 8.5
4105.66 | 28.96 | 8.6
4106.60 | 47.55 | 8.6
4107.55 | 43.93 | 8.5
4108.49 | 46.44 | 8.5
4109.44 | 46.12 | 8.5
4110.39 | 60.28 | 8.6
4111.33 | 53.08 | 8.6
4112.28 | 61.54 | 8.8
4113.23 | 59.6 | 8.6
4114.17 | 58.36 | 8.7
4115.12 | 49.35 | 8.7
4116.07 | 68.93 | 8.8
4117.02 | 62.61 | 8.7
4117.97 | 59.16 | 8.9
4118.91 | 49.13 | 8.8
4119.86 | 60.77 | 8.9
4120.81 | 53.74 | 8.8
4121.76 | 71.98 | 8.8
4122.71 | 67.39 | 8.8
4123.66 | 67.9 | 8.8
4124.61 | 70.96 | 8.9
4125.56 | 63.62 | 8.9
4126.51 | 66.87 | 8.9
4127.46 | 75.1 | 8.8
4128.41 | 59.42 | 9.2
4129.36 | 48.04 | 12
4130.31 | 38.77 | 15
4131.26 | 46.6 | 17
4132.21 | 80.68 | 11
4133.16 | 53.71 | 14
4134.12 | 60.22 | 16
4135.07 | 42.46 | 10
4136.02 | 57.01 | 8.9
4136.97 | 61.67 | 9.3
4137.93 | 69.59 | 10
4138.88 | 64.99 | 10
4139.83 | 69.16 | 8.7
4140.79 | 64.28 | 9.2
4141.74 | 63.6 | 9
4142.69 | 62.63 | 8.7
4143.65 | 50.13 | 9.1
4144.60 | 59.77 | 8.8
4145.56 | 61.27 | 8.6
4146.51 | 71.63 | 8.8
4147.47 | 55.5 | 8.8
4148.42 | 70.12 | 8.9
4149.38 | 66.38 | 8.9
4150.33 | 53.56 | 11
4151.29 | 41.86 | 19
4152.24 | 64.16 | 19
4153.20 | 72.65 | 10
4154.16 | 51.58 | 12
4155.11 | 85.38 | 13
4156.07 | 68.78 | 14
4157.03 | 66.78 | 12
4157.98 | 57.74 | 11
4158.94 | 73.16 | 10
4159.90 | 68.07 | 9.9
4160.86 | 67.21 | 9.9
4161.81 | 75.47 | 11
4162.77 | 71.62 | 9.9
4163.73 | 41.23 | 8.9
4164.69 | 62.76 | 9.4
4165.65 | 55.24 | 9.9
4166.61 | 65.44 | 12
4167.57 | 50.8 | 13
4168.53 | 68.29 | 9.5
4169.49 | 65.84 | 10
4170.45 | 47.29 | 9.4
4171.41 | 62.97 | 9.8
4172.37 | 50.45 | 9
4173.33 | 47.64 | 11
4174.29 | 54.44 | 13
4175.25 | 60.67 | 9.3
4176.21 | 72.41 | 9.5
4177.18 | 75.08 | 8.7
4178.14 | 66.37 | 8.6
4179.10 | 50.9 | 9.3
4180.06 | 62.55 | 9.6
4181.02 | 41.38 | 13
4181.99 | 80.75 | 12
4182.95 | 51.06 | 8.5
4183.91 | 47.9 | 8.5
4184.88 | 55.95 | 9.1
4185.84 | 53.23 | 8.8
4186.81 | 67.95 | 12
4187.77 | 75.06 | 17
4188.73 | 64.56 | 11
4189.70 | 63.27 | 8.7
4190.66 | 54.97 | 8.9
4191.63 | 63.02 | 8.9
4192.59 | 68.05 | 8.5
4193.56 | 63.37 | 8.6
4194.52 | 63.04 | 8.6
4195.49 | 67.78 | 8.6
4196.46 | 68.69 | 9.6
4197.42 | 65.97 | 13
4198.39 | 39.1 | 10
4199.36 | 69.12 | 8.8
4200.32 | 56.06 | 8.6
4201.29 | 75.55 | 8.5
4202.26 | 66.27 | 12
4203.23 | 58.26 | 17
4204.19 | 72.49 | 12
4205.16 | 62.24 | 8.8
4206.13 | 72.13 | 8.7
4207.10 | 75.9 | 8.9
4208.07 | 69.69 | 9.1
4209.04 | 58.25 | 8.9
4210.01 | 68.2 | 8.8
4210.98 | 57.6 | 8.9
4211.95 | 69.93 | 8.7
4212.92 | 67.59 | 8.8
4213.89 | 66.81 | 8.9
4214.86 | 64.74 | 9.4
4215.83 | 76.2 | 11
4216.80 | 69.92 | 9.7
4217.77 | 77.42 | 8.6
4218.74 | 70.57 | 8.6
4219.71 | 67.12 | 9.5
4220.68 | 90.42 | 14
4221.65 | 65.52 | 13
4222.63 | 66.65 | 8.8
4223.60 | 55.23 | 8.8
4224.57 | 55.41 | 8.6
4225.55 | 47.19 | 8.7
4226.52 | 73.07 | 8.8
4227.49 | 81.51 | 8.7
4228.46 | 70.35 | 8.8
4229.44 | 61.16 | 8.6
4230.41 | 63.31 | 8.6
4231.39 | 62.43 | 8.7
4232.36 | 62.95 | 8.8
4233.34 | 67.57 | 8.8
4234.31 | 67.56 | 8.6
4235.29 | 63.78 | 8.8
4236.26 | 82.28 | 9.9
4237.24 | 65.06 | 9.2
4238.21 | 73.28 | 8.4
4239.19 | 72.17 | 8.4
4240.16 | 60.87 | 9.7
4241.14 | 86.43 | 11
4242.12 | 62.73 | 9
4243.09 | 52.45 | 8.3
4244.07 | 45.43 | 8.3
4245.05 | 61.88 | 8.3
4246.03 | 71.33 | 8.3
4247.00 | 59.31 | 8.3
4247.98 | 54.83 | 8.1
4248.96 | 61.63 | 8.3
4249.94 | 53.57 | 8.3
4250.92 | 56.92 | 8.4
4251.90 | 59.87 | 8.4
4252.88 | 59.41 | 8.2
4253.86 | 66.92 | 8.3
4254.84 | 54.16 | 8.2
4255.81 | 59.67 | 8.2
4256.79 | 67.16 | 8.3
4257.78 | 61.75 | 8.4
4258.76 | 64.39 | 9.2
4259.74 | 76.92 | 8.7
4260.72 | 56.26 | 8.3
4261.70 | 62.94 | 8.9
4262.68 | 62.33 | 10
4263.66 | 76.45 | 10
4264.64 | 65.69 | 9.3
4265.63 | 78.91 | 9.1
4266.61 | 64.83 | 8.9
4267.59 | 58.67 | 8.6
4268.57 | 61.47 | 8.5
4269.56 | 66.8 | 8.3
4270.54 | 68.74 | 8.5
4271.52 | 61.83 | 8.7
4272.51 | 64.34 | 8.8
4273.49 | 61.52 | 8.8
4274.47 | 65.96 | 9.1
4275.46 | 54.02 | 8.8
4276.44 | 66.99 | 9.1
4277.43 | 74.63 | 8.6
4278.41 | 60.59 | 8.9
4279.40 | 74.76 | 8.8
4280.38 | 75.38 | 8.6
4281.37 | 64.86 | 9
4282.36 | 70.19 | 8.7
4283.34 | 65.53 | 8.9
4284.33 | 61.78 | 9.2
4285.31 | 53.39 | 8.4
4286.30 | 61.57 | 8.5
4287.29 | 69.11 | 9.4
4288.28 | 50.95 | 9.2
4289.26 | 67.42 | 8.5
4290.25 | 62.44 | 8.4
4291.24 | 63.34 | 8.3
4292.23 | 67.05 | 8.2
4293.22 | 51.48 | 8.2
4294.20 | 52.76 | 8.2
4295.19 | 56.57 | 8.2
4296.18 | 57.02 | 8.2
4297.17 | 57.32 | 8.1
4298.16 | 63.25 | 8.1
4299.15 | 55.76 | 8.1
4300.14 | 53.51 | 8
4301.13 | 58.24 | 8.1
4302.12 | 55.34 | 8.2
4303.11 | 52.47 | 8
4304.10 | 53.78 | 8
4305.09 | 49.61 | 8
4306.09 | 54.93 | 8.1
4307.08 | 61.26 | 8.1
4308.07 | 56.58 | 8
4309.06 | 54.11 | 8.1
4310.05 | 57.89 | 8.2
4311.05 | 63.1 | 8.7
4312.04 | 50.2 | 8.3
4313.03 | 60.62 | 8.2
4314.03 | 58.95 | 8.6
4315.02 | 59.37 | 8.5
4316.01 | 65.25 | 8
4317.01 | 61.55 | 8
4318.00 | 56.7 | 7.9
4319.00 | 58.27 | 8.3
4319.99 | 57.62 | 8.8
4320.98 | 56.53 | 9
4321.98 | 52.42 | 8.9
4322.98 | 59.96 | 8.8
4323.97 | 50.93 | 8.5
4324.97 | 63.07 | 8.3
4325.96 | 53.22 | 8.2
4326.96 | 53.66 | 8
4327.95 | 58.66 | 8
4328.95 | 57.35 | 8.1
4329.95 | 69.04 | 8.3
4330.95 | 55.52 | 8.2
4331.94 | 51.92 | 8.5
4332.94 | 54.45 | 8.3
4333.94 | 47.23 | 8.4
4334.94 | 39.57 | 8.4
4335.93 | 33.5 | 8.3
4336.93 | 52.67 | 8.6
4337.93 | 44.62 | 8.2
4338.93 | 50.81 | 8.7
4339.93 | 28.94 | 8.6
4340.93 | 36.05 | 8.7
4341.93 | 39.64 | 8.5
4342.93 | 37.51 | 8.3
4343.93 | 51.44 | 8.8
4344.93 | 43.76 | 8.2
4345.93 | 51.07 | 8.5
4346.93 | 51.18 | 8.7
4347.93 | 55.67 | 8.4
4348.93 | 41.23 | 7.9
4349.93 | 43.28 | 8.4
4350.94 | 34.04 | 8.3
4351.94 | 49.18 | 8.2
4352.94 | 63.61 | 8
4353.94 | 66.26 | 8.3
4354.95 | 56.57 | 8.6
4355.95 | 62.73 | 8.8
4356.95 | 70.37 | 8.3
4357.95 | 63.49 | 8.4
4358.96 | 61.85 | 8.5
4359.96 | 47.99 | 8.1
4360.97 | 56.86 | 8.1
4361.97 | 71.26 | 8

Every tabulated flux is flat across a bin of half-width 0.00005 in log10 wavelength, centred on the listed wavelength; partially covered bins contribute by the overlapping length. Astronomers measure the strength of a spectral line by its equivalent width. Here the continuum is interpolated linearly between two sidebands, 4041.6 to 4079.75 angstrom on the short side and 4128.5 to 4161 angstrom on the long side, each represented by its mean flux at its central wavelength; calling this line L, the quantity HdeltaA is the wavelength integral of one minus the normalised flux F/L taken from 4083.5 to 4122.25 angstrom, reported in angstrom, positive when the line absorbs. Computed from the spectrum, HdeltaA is 7.9 angstrom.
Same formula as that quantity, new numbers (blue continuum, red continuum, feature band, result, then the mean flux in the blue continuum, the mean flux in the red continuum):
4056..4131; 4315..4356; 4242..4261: -2.5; 56.9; 51.6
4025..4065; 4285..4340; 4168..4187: 0.6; 65.7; 56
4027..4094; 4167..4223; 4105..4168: 3.8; 63.9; 63.9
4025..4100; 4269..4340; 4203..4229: -3.6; 62.2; 58.2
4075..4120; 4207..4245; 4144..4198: -1.4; 52.2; 66.9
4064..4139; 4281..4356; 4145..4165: -3.0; 56.2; 54.8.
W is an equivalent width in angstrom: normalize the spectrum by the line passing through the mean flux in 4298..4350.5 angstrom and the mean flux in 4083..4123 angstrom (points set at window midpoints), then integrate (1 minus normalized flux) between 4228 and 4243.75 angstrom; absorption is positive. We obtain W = -4.5 angstrom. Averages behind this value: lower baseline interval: 50.7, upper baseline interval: 52.8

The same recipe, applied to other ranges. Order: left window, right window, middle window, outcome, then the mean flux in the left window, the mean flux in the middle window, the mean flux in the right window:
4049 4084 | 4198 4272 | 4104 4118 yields 2.8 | 64.2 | 51.6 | 65.3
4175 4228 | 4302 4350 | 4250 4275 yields -2.2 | 64.9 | 64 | 52.5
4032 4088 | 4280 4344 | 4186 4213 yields -2.2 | 65.3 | 65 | 55.7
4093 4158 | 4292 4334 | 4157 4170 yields -1.7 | 55.9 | 63.4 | 56.9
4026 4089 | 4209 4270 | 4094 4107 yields 5.2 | 64.8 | 38.7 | 65.3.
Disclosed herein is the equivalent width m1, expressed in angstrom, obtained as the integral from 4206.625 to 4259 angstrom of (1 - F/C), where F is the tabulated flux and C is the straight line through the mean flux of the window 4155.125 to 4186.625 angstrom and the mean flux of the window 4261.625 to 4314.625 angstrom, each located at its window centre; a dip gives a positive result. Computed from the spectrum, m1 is -3.5 angstrom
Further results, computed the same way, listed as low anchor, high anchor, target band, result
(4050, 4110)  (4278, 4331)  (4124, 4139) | -0.80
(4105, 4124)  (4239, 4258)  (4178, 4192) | -0.29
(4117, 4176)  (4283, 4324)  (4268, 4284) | -2.02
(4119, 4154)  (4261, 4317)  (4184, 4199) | -0.18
